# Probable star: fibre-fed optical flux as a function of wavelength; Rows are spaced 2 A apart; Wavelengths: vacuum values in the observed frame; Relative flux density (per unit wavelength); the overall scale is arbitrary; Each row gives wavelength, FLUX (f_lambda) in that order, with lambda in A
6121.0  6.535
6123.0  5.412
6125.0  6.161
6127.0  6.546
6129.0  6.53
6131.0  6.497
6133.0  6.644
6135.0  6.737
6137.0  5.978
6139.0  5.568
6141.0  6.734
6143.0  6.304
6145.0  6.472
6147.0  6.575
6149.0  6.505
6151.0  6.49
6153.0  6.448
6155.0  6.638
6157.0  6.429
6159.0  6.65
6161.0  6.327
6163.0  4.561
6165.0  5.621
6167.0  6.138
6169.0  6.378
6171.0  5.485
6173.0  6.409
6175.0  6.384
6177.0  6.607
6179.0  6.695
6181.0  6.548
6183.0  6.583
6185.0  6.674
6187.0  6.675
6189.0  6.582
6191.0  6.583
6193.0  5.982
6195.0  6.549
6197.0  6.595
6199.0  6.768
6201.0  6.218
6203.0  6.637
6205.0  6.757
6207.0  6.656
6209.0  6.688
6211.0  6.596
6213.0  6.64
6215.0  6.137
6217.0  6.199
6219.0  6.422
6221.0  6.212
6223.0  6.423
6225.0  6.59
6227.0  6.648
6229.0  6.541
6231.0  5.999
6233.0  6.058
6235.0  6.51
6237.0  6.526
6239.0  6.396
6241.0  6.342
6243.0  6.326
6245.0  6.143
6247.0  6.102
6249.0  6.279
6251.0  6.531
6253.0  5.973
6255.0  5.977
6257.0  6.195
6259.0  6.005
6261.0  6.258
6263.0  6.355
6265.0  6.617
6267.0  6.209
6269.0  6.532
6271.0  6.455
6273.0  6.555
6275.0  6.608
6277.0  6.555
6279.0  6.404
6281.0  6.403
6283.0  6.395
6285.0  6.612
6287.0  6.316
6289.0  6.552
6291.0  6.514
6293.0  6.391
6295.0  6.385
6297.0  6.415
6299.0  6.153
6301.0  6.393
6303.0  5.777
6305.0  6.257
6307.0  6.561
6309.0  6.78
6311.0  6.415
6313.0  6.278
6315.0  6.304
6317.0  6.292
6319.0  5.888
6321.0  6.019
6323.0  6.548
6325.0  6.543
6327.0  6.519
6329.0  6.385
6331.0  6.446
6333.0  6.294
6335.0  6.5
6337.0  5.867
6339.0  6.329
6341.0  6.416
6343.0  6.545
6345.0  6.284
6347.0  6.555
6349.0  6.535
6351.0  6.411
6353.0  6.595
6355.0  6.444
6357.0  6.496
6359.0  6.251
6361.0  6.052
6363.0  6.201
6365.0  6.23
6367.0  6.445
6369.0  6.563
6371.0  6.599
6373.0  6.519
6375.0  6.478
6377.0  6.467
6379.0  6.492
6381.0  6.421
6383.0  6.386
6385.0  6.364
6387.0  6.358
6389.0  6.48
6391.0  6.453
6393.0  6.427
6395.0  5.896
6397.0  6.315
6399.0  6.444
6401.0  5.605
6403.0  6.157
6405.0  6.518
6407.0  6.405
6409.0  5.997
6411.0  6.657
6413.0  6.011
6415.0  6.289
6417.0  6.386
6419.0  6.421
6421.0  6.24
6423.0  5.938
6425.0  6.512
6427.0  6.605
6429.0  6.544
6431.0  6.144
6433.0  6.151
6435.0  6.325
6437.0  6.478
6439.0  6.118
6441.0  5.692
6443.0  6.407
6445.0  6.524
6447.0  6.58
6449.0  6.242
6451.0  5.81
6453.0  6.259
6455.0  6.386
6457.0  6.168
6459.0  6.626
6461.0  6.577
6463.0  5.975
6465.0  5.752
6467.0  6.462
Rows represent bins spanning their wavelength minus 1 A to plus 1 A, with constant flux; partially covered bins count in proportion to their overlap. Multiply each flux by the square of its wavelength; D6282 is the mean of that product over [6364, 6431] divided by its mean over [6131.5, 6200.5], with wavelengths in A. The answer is 1.07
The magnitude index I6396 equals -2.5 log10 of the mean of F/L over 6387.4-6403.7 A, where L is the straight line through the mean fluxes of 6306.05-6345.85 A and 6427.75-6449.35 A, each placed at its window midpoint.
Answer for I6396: 0.02 mag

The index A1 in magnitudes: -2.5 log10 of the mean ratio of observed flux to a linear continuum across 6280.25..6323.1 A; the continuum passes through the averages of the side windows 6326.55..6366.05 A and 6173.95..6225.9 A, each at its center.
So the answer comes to 0.01 mag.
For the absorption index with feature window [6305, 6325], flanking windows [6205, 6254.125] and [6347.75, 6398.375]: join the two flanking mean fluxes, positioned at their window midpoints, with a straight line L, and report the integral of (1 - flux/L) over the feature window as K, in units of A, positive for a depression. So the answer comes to 0.1 A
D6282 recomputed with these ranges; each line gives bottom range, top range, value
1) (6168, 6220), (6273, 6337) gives 1.02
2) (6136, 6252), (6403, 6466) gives 1.06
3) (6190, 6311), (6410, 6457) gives 1.04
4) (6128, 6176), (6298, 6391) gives 1.08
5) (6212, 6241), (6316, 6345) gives 1.03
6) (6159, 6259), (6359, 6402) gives 1.06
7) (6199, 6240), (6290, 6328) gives 1.01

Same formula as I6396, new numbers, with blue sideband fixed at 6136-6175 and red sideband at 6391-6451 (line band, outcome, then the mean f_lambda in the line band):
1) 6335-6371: -0.02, 6.38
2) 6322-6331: -0.04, 6.49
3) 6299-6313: -0.02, 6.34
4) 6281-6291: -0.04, 6.47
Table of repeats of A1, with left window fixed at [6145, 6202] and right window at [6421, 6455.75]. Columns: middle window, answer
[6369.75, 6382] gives -0.03 mag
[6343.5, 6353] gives -0.03 mag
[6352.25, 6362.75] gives -0.01 mag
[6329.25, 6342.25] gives 0.00 mag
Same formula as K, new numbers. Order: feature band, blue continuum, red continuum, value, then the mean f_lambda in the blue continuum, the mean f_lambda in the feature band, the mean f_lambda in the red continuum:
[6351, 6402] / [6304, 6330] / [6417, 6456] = -0.3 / 6.37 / 6.36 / 6.29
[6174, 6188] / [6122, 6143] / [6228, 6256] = -0.7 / 6.28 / 6.6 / 6.26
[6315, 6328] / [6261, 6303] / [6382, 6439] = 0.2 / 6.42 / 6.3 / 6.3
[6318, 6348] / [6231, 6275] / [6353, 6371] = 0.0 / 6.3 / 6.34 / 6.36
